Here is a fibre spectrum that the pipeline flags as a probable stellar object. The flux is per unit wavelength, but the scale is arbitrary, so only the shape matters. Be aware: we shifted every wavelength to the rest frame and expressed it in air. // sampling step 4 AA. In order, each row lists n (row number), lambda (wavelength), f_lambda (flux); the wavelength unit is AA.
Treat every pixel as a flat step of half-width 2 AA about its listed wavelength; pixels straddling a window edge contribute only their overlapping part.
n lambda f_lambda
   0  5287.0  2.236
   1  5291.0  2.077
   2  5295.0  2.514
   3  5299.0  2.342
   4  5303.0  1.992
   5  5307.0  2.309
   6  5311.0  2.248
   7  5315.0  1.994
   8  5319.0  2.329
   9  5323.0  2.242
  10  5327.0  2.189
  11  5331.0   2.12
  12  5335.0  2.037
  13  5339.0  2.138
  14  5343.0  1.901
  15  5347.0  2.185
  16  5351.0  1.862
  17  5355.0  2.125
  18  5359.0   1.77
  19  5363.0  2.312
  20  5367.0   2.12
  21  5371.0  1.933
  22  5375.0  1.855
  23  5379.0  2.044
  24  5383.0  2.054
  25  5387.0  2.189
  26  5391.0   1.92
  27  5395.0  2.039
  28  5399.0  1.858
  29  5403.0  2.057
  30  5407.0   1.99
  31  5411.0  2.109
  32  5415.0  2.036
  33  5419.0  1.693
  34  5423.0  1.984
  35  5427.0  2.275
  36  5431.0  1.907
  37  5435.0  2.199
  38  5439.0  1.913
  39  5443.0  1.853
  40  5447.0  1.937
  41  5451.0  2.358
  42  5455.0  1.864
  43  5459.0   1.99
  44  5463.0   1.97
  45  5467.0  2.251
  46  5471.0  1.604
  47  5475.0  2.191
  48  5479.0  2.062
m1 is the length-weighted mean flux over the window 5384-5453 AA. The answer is 2.02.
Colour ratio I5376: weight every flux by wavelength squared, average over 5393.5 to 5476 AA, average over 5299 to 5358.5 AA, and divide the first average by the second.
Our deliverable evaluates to 0.98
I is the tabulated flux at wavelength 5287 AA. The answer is 2.236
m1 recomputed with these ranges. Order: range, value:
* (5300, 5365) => 2.11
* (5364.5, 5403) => 2.01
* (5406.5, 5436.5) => 2.02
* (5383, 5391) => 2.09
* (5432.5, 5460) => 2.02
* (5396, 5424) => 1.96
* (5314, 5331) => 2.19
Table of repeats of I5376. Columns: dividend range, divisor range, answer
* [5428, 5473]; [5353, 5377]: 1.02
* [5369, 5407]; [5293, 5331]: 0.92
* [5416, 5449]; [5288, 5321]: 0.93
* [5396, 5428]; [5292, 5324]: 0.92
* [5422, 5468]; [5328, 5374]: 1.03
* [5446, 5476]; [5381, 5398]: 1.02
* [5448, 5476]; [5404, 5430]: 1.02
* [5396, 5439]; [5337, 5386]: 1.01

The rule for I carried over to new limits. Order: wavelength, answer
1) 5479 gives 2.062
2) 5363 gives 2.312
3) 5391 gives 1.92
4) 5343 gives 1.901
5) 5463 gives 1.97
